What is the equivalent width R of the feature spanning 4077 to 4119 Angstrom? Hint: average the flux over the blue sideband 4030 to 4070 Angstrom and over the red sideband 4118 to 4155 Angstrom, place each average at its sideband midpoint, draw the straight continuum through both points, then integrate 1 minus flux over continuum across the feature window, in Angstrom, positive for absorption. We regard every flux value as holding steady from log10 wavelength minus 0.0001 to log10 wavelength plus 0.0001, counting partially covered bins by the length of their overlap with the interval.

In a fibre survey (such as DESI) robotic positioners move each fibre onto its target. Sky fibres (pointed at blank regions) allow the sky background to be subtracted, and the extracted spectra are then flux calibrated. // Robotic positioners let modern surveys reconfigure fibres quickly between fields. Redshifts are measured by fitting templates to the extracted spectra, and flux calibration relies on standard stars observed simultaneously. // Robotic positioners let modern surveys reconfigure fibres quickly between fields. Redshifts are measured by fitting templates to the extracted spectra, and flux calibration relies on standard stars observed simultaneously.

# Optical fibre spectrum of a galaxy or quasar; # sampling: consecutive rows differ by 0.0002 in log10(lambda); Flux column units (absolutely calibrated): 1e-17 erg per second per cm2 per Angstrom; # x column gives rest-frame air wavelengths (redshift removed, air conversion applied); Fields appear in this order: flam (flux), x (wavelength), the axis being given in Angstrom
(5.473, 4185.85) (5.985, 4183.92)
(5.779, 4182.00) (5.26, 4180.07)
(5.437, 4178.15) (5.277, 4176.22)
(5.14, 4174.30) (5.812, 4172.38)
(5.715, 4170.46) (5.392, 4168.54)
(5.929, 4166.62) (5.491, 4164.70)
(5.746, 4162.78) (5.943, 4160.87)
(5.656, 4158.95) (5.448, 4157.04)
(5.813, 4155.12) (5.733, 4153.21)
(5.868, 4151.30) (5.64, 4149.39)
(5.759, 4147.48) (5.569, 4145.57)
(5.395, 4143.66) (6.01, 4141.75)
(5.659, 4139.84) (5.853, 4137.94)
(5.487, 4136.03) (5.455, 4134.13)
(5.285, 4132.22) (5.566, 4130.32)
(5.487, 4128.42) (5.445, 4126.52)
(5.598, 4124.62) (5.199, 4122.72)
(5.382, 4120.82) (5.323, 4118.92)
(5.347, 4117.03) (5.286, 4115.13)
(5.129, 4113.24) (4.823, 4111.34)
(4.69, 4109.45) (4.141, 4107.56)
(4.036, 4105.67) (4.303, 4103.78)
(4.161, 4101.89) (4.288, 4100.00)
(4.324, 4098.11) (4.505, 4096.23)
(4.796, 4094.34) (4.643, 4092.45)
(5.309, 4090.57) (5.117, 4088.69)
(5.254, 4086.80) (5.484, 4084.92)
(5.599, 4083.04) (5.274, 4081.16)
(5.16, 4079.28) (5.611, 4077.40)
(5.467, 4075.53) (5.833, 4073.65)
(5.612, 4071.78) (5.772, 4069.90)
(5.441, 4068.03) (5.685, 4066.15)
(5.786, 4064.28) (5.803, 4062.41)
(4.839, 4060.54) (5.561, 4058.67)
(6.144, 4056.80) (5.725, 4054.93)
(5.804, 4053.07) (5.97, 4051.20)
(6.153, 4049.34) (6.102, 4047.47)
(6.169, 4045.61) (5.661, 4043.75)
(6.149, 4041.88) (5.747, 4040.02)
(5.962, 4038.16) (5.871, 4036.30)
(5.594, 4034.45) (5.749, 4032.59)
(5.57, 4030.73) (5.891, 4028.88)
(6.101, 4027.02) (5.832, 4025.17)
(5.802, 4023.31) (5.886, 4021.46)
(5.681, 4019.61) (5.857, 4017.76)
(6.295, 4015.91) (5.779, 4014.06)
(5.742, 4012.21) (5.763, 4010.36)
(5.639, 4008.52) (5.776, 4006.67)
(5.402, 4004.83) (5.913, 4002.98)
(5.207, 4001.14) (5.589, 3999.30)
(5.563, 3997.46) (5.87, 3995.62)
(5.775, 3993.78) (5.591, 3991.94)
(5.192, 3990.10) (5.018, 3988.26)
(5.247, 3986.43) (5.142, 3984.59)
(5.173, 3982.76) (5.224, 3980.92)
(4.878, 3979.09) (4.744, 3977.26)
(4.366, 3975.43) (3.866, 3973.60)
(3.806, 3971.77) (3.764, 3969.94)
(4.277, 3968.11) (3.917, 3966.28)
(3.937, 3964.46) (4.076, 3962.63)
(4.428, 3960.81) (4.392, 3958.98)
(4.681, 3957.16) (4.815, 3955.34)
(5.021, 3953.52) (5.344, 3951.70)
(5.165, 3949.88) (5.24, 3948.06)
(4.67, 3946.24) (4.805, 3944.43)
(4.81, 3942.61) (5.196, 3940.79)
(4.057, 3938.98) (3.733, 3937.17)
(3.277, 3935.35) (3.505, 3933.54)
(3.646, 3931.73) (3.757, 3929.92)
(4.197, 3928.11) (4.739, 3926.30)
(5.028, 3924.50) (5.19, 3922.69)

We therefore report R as 5.85 Angstrom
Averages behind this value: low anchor 5.79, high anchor 5.57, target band 4.88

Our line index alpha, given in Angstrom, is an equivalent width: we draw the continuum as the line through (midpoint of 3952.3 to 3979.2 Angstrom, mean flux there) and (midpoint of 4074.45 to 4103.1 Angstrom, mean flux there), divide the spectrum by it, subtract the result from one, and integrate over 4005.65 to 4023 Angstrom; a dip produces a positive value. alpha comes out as -4.7 Angstrom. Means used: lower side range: 4.33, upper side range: 5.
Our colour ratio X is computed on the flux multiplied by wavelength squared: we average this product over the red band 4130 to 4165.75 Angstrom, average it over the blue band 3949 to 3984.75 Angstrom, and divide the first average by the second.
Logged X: 1.36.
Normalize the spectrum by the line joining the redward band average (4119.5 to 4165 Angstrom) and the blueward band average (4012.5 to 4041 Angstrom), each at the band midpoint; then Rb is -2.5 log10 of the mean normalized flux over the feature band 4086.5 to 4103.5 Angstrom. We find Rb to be 0.22 mag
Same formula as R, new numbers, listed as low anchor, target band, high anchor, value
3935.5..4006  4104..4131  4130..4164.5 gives 2.2 Angstrom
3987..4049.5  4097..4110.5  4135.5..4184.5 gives 3.3 Angstrom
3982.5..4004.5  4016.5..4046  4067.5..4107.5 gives -3.2 Angstrom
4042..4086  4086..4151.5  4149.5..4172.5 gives 6.4 Angstrom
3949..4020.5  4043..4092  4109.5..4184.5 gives -2.9 Angstrom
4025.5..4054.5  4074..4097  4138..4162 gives 2.4 Angstrom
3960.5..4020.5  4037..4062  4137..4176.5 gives -2.5 Angstrom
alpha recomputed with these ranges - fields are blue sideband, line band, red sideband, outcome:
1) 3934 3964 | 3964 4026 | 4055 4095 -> -4.1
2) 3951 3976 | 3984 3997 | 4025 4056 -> -1.4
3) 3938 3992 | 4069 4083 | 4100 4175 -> -1.1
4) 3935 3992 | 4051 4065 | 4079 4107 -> -2.8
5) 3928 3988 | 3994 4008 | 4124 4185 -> -2.7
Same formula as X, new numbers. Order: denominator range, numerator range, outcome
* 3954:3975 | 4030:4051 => 1.46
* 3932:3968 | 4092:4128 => 1.17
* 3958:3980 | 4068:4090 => 1.37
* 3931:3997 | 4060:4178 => 1.24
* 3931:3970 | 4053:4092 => 1.33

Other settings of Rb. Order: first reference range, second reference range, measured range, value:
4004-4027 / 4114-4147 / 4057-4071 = 0.02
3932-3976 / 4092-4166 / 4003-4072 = -0.21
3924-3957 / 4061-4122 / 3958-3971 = 0.12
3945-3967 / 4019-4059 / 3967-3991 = 0.08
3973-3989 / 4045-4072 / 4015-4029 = -0.11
